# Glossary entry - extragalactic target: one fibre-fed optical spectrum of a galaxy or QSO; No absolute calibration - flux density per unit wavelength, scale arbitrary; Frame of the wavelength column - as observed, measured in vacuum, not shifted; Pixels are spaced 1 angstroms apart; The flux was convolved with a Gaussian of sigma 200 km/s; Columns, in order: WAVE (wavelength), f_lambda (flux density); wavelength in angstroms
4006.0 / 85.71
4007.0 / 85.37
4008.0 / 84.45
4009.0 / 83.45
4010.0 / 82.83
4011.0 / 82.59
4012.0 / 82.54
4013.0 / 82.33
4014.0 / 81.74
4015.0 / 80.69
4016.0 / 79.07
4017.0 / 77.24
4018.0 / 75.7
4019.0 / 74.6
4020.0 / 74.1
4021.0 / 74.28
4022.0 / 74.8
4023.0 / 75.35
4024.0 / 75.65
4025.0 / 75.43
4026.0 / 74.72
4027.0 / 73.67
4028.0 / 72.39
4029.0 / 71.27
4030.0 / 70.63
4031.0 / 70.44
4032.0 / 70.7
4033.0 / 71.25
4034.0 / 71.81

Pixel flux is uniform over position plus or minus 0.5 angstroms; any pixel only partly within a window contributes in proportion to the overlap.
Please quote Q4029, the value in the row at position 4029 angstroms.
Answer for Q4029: 71.27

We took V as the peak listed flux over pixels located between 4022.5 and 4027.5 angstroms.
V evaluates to 75.65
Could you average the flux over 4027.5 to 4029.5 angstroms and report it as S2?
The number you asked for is 71.8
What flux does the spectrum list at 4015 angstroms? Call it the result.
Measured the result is 80.69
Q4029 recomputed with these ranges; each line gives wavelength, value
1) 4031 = 70.44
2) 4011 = 82.59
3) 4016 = 79.07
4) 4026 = 74.72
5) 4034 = 71.81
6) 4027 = 73.67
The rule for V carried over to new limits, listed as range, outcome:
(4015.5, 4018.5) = 79.07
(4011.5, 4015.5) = 82.54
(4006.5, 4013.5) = 85.37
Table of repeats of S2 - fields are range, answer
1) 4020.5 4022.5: 74.5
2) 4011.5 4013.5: 82.4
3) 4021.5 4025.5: 75.3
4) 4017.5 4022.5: 74.7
